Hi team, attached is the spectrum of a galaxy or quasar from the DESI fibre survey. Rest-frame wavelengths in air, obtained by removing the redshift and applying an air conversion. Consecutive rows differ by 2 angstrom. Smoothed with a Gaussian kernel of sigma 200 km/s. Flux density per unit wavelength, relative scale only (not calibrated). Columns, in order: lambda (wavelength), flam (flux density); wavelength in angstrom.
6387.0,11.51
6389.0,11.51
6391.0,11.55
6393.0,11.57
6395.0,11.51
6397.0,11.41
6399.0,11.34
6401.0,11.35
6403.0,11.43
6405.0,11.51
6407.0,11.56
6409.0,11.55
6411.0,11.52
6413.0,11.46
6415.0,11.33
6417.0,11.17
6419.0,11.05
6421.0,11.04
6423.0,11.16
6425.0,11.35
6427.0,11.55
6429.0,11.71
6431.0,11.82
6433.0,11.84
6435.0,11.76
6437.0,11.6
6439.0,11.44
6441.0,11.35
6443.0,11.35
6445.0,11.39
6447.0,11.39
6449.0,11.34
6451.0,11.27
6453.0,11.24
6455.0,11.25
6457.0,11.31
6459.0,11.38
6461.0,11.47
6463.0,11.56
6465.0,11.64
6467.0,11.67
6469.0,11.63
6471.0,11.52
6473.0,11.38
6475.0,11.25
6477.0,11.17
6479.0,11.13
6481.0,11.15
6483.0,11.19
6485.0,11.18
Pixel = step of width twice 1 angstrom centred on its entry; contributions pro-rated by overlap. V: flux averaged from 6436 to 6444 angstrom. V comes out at 11.4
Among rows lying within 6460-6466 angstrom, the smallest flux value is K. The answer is 11.47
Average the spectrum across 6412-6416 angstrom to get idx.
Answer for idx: 11.4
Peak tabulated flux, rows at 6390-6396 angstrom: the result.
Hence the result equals 11.57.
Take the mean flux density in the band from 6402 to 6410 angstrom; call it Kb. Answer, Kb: 11.5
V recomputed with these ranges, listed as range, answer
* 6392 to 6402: 11.4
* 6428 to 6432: 11.8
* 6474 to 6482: 11.2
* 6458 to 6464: 11.5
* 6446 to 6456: 11.3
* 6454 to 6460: 11.3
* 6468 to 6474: 11.5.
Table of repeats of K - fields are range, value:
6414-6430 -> 11.04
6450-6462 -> 11.24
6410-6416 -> 11.33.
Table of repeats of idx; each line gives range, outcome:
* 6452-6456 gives 11.2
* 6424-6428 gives 11.4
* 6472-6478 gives 11.3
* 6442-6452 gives 11.3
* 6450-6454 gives 11.3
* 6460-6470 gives 11.6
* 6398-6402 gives 11.3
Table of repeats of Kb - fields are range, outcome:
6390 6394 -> 11.6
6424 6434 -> 11.7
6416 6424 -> 11.1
